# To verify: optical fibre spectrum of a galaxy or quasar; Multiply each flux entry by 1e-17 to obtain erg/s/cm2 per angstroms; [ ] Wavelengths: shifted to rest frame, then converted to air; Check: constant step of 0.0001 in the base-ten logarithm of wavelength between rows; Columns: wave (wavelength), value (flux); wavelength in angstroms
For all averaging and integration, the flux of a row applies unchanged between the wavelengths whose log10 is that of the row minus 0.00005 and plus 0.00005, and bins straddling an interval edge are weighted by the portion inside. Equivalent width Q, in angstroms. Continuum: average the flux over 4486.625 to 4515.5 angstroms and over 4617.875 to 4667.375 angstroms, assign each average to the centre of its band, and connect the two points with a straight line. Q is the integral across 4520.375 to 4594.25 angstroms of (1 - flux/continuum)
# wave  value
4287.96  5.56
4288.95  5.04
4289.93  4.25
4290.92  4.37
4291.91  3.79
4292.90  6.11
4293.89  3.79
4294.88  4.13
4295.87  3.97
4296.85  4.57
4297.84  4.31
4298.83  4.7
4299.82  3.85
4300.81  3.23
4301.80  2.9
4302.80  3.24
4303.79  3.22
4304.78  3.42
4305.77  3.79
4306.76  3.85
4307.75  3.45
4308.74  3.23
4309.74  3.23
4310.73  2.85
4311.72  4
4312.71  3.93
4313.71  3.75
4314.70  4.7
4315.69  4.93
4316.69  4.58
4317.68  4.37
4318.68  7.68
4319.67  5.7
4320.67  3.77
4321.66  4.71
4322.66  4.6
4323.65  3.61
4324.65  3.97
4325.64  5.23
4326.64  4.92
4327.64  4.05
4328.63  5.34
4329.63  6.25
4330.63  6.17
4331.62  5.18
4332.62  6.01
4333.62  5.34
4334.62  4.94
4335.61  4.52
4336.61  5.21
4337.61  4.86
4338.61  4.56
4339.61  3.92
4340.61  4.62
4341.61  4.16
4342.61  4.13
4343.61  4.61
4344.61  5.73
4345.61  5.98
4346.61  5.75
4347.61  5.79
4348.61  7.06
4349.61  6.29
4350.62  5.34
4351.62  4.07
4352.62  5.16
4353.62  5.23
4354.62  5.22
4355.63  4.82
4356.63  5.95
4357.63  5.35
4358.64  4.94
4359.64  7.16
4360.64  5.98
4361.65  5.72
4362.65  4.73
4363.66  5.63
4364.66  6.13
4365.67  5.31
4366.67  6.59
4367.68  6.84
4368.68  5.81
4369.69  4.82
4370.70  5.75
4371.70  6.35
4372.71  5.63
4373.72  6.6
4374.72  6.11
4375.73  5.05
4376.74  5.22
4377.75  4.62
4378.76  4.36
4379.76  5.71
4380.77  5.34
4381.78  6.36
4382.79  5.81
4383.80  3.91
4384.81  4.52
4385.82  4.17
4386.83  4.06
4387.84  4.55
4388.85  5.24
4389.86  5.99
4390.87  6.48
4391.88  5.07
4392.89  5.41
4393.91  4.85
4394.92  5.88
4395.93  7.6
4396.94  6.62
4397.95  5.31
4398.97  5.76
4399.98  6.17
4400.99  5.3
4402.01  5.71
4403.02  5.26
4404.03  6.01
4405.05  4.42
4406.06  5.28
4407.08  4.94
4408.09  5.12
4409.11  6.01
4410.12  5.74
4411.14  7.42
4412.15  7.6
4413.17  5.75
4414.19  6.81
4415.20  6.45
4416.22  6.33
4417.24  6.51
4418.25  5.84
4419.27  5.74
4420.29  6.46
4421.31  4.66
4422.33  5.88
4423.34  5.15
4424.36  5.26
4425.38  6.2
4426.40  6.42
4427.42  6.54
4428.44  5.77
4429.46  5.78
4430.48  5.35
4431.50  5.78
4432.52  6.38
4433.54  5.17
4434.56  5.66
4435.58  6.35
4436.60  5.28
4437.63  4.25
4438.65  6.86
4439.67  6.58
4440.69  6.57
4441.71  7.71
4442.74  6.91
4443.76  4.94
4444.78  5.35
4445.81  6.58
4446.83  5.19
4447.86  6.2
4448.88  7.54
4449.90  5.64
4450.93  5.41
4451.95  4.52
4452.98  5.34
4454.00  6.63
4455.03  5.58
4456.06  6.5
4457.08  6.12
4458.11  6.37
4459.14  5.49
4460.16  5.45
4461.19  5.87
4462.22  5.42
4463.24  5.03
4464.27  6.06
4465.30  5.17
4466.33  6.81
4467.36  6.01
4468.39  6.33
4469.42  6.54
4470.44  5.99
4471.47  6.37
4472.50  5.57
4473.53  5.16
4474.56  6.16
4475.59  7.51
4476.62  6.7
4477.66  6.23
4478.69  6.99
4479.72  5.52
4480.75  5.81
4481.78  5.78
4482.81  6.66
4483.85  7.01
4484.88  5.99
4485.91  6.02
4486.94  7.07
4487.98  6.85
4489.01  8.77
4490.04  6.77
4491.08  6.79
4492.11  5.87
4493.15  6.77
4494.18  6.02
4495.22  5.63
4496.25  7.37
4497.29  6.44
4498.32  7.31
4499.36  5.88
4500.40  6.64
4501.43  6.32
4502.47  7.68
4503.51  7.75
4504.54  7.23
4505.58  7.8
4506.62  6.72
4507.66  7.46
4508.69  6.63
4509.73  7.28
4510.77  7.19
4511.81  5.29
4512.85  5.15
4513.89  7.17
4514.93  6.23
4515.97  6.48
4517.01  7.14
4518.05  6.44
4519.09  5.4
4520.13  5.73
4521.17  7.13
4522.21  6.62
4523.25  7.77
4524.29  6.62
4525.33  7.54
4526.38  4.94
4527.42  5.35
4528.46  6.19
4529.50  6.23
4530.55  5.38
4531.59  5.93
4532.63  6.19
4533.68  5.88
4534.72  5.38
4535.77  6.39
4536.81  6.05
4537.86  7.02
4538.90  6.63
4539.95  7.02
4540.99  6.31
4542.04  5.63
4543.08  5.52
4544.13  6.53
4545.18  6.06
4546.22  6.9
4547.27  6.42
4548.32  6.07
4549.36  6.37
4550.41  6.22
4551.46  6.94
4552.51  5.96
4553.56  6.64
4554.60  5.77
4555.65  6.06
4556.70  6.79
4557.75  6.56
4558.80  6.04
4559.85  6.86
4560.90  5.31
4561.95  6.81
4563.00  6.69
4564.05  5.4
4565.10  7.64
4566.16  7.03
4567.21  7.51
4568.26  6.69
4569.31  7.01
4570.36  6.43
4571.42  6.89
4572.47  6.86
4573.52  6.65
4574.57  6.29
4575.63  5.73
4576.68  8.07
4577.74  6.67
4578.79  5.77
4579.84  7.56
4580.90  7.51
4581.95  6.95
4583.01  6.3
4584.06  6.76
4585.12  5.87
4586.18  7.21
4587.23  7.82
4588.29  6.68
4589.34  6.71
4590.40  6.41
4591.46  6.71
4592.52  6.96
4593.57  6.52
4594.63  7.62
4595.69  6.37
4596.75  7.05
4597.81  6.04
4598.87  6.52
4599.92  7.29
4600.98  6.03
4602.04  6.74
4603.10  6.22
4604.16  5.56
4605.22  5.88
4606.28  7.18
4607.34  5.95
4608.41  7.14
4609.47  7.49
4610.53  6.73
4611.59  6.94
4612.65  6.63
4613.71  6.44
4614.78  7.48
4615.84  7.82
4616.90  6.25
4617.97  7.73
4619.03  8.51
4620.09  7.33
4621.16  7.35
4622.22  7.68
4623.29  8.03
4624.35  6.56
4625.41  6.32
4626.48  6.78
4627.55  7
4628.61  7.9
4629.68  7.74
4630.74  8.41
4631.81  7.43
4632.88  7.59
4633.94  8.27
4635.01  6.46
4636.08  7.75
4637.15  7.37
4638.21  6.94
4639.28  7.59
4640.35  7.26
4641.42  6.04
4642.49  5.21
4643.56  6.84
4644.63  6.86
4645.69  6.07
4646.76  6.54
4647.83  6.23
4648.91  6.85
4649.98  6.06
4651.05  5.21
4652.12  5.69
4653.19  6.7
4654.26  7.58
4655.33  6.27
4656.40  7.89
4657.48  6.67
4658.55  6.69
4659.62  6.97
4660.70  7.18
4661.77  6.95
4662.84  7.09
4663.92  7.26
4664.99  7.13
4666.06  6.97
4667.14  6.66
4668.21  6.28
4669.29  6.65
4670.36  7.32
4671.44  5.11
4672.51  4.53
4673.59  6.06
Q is 3.97 angstroms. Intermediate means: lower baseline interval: 6.78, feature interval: 6.51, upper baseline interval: 7.01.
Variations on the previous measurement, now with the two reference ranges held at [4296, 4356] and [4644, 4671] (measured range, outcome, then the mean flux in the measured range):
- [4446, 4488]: -4.09 angstroms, 6.06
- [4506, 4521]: -1.72 angstroms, 6.47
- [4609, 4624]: -1.98 angstroms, 7.31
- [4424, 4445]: -2.58 angstroms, 5.97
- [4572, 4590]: -1.61 angstroms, 6.79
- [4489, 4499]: -1.71 angstroms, 6.66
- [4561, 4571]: -0.98 angstroms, 6.73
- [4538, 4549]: -0.62 angstroms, 6.34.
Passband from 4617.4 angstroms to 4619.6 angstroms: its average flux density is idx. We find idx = 8.08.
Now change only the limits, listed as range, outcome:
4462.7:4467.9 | 5.81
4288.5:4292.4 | 4.36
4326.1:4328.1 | 4.49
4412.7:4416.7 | 6.34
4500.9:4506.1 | 7.36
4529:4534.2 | 5.92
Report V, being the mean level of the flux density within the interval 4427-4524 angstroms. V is 6.29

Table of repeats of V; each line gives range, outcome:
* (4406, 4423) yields 6.04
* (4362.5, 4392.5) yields 5.43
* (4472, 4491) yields 6.48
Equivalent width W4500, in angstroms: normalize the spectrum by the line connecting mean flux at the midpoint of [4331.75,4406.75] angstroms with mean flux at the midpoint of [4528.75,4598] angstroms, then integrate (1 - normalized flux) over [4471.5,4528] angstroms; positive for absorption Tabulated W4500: -3.7 angstroms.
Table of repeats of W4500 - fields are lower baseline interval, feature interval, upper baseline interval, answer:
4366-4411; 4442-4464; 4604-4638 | 0.55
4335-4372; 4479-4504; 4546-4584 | -1.76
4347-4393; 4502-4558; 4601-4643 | 0.35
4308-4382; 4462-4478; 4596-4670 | -0.44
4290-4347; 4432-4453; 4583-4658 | -1.82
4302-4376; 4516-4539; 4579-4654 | 0.04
